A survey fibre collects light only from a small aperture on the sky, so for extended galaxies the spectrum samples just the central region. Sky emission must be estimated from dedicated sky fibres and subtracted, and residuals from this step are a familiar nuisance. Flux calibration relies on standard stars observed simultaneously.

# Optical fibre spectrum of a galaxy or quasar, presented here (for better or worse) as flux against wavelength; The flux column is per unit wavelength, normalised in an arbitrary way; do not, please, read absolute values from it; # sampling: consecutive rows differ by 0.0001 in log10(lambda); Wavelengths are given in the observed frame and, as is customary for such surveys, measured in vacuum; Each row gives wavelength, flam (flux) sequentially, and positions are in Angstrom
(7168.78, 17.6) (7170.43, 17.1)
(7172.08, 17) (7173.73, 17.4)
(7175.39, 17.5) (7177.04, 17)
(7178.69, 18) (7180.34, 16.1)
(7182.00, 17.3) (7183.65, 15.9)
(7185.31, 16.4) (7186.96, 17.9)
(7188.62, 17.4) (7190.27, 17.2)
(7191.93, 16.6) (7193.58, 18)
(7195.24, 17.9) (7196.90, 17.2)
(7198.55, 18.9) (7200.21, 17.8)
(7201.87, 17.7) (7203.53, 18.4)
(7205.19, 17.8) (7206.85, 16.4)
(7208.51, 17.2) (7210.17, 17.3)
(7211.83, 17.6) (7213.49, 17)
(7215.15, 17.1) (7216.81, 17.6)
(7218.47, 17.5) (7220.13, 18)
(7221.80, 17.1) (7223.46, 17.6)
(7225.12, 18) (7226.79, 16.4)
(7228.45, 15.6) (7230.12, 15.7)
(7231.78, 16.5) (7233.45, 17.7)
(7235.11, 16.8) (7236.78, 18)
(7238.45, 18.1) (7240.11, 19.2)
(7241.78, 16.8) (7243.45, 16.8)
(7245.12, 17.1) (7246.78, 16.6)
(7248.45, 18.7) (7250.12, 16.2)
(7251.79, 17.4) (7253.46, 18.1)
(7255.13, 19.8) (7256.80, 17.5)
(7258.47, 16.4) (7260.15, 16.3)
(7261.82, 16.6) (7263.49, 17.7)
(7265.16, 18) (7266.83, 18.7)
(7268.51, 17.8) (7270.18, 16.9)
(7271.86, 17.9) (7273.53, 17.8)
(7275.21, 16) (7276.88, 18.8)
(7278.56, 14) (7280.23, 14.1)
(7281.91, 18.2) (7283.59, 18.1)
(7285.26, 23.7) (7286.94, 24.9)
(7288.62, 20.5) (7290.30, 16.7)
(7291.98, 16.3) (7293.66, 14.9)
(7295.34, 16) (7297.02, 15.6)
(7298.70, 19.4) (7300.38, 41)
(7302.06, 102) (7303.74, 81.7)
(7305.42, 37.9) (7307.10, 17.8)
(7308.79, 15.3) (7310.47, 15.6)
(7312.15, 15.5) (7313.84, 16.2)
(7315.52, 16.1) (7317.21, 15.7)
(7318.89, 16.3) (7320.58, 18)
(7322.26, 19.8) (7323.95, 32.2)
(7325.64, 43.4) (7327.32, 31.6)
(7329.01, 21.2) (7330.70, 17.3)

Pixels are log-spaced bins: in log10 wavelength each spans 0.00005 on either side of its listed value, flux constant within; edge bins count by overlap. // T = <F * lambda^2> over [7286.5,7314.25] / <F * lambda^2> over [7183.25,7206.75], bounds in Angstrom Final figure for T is 1.70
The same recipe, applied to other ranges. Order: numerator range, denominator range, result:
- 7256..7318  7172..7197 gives 1.35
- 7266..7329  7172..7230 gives 1.43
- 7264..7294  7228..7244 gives 1.06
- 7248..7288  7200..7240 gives 1.05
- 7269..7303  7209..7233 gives 1.39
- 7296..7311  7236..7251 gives 2.25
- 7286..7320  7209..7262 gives 1.57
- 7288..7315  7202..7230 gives 1.71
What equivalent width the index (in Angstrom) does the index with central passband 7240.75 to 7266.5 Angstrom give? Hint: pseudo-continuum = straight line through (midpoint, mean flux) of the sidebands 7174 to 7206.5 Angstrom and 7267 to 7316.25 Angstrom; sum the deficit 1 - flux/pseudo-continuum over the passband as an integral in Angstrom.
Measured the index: 4.9 Angstrom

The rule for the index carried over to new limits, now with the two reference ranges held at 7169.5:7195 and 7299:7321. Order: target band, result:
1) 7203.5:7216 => 1.8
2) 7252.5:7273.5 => 6.8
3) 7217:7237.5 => 4.7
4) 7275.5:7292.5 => 6.0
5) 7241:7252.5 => 3.4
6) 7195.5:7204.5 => 0.5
